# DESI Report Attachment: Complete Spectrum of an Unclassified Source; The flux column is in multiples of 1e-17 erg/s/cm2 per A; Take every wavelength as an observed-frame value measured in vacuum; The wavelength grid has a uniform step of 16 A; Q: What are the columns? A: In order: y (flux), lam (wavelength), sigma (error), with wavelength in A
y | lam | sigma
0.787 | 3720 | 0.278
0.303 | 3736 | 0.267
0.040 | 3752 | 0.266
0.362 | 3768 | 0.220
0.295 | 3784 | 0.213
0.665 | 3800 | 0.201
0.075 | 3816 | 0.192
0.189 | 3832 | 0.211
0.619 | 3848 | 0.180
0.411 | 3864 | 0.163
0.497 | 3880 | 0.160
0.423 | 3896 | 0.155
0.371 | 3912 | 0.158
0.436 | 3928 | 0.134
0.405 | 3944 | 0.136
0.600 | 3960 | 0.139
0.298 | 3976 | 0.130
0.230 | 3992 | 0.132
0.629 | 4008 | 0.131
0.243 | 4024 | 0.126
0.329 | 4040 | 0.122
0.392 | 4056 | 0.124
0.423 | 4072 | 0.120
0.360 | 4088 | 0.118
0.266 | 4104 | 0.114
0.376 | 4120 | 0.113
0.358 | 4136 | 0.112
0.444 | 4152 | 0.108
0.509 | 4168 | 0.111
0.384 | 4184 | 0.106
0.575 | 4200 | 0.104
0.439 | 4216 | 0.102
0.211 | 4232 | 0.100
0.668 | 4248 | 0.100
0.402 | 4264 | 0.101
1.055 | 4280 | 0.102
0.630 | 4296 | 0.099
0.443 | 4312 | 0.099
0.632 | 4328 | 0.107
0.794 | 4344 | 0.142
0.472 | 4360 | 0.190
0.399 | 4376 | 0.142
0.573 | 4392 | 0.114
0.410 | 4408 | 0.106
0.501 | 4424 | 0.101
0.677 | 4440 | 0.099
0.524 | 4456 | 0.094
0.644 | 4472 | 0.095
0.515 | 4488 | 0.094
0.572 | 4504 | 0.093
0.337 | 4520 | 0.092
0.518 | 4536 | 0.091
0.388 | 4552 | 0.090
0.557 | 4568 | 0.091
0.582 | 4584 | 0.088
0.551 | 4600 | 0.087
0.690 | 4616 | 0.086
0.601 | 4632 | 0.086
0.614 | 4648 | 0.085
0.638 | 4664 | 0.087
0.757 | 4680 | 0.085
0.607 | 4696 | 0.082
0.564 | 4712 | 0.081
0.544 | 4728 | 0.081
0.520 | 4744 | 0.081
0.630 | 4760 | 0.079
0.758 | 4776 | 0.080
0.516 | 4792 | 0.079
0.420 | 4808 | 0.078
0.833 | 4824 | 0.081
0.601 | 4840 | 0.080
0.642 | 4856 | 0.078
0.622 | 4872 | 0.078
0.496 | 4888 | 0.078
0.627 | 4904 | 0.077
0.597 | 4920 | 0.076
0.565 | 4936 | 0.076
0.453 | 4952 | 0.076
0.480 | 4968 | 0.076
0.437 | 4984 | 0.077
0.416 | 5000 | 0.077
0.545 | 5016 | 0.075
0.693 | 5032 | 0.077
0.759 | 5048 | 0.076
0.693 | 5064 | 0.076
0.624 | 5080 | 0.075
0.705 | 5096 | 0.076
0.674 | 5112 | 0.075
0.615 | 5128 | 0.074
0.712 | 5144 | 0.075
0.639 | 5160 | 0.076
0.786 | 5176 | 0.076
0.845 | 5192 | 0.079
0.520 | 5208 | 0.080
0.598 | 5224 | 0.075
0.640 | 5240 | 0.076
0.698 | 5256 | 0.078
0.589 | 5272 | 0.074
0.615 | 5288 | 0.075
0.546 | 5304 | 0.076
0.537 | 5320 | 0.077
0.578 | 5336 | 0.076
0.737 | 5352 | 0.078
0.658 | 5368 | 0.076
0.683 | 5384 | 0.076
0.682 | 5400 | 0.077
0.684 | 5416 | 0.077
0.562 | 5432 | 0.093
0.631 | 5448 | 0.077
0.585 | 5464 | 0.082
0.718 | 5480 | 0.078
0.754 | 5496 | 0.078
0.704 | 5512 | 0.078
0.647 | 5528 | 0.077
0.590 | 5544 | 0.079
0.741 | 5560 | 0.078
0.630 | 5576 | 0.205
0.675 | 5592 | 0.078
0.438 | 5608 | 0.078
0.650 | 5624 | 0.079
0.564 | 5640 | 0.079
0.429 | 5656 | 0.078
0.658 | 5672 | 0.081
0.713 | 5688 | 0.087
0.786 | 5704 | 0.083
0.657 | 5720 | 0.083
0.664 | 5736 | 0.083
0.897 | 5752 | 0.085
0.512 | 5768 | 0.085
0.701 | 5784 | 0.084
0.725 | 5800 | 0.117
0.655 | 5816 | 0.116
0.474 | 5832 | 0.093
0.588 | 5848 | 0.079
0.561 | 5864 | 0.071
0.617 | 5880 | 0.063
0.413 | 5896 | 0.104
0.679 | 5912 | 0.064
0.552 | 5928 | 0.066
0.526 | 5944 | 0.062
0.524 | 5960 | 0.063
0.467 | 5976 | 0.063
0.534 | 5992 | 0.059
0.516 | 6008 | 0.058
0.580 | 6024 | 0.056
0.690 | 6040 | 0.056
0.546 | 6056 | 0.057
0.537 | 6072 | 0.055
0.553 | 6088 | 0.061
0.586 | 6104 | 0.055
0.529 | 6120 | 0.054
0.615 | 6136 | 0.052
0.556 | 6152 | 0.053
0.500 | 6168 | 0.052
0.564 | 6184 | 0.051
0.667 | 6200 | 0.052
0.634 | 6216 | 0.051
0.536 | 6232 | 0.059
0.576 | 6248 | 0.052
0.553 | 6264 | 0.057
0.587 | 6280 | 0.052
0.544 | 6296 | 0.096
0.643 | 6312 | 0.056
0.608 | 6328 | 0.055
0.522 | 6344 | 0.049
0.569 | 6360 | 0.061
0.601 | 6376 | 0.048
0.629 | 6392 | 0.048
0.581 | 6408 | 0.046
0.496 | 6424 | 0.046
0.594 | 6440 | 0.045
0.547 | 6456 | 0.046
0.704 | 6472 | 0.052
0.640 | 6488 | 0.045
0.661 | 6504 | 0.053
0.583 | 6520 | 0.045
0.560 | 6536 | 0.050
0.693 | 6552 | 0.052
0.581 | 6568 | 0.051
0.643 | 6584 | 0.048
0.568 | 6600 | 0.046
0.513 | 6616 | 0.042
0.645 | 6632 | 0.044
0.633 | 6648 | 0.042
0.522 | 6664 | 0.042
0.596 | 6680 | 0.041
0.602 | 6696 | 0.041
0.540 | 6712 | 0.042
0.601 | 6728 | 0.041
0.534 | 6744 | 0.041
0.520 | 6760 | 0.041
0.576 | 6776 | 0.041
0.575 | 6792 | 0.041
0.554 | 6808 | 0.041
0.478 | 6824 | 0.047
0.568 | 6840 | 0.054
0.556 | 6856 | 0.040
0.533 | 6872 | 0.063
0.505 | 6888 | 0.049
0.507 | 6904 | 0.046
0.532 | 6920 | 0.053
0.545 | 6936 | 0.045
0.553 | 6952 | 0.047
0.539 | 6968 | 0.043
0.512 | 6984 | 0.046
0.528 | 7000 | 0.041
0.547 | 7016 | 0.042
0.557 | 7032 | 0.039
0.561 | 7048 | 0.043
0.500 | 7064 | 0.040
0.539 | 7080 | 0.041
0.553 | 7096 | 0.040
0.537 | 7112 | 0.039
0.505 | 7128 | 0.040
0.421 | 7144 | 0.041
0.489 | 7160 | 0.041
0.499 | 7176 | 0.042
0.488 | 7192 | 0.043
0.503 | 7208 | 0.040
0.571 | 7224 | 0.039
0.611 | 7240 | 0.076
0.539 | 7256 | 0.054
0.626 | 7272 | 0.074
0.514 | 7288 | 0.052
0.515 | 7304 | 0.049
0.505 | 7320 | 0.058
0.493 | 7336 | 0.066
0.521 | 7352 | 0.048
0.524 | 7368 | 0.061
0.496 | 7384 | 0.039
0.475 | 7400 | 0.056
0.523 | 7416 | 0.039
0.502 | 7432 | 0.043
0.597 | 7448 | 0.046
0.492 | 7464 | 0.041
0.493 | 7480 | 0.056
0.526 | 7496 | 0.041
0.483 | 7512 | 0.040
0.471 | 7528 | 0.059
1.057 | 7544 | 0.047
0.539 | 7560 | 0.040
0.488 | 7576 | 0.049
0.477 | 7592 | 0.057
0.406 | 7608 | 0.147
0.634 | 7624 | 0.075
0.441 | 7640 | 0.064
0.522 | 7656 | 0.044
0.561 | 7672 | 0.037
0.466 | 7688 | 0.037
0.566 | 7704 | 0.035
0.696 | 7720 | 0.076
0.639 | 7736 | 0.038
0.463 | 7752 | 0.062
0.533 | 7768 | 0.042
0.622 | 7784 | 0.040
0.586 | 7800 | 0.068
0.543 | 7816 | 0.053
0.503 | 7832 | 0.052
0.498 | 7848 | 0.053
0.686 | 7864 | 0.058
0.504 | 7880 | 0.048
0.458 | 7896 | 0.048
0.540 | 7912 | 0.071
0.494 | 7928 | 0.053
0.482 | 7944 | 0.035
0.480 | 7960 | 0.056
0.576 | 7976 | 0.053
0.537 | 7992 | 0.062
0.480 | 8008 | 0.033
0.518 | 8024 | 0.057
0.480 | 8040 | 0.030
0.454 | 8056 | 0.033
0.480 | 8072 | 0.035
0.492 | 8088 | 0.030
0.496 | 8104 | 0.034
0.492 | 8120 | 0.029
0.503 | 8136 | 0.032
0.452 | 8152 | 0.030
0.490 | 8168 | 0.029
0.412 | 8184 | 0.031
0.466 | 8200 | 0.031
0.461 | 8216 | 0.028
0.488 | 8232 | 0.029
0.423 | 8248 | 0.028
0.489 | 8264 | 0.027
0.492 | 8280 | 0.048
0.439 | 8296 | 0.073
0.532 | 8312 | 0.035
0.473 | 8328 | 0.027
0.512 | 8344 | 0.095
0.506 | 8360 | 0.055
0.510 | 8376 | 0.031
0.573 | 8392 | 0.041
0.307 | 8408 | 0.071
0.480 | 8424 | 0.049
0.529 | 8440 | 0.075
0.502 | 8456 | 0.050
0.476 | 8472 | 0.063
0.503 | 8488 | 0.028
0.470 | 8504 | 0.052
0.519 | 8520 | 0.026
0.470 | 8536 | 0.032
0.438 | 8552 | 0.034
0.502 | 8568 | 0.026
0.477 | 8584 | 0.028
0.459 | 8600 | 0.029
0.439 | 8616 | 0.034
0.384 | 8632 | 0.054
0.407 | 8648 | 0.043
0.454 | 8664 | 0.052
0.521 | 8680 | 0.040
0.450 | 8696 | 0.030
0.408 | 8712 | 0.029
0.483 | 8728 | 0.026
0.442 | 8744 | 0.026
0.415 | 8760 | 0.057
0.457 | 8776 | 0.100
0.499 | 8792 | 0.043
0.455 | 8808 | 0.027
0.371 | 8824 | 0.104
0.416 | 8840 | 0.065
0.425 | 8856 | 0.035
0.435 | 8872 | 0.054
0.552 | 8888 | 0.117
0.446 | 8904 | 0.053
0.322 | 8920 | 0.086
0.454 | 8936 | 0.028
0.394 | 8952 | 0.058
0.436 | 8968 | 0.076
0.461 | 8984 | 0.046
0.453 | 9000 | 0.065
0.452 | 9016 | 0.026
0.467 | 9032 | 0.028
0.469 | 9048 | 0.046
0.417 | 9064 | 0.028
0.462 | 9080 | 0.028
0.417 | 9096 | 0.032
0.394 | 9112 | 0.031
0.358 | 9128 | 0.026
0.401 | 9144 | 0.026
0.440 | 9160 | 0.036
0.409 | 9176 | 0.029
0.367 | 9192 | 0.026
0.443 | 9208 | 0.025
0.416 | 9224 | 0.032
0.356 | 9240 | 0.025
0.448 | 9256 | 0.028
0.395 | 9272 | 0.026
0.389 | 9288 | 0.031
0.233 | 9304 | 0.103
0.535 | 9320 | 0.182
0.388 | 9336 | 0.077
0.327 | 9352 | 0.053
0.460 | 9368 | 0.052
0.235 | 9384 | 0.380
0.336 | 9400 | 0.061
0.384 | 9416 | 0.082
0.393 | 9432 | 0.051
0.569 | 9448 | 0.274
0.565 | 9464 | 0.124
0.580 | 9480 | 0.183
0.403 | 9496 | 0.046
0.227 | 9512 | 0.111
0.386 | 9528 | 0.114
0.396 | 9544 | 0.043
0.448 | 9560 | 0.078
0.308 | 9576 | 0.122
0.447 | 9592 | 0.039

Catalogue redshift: 0.15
